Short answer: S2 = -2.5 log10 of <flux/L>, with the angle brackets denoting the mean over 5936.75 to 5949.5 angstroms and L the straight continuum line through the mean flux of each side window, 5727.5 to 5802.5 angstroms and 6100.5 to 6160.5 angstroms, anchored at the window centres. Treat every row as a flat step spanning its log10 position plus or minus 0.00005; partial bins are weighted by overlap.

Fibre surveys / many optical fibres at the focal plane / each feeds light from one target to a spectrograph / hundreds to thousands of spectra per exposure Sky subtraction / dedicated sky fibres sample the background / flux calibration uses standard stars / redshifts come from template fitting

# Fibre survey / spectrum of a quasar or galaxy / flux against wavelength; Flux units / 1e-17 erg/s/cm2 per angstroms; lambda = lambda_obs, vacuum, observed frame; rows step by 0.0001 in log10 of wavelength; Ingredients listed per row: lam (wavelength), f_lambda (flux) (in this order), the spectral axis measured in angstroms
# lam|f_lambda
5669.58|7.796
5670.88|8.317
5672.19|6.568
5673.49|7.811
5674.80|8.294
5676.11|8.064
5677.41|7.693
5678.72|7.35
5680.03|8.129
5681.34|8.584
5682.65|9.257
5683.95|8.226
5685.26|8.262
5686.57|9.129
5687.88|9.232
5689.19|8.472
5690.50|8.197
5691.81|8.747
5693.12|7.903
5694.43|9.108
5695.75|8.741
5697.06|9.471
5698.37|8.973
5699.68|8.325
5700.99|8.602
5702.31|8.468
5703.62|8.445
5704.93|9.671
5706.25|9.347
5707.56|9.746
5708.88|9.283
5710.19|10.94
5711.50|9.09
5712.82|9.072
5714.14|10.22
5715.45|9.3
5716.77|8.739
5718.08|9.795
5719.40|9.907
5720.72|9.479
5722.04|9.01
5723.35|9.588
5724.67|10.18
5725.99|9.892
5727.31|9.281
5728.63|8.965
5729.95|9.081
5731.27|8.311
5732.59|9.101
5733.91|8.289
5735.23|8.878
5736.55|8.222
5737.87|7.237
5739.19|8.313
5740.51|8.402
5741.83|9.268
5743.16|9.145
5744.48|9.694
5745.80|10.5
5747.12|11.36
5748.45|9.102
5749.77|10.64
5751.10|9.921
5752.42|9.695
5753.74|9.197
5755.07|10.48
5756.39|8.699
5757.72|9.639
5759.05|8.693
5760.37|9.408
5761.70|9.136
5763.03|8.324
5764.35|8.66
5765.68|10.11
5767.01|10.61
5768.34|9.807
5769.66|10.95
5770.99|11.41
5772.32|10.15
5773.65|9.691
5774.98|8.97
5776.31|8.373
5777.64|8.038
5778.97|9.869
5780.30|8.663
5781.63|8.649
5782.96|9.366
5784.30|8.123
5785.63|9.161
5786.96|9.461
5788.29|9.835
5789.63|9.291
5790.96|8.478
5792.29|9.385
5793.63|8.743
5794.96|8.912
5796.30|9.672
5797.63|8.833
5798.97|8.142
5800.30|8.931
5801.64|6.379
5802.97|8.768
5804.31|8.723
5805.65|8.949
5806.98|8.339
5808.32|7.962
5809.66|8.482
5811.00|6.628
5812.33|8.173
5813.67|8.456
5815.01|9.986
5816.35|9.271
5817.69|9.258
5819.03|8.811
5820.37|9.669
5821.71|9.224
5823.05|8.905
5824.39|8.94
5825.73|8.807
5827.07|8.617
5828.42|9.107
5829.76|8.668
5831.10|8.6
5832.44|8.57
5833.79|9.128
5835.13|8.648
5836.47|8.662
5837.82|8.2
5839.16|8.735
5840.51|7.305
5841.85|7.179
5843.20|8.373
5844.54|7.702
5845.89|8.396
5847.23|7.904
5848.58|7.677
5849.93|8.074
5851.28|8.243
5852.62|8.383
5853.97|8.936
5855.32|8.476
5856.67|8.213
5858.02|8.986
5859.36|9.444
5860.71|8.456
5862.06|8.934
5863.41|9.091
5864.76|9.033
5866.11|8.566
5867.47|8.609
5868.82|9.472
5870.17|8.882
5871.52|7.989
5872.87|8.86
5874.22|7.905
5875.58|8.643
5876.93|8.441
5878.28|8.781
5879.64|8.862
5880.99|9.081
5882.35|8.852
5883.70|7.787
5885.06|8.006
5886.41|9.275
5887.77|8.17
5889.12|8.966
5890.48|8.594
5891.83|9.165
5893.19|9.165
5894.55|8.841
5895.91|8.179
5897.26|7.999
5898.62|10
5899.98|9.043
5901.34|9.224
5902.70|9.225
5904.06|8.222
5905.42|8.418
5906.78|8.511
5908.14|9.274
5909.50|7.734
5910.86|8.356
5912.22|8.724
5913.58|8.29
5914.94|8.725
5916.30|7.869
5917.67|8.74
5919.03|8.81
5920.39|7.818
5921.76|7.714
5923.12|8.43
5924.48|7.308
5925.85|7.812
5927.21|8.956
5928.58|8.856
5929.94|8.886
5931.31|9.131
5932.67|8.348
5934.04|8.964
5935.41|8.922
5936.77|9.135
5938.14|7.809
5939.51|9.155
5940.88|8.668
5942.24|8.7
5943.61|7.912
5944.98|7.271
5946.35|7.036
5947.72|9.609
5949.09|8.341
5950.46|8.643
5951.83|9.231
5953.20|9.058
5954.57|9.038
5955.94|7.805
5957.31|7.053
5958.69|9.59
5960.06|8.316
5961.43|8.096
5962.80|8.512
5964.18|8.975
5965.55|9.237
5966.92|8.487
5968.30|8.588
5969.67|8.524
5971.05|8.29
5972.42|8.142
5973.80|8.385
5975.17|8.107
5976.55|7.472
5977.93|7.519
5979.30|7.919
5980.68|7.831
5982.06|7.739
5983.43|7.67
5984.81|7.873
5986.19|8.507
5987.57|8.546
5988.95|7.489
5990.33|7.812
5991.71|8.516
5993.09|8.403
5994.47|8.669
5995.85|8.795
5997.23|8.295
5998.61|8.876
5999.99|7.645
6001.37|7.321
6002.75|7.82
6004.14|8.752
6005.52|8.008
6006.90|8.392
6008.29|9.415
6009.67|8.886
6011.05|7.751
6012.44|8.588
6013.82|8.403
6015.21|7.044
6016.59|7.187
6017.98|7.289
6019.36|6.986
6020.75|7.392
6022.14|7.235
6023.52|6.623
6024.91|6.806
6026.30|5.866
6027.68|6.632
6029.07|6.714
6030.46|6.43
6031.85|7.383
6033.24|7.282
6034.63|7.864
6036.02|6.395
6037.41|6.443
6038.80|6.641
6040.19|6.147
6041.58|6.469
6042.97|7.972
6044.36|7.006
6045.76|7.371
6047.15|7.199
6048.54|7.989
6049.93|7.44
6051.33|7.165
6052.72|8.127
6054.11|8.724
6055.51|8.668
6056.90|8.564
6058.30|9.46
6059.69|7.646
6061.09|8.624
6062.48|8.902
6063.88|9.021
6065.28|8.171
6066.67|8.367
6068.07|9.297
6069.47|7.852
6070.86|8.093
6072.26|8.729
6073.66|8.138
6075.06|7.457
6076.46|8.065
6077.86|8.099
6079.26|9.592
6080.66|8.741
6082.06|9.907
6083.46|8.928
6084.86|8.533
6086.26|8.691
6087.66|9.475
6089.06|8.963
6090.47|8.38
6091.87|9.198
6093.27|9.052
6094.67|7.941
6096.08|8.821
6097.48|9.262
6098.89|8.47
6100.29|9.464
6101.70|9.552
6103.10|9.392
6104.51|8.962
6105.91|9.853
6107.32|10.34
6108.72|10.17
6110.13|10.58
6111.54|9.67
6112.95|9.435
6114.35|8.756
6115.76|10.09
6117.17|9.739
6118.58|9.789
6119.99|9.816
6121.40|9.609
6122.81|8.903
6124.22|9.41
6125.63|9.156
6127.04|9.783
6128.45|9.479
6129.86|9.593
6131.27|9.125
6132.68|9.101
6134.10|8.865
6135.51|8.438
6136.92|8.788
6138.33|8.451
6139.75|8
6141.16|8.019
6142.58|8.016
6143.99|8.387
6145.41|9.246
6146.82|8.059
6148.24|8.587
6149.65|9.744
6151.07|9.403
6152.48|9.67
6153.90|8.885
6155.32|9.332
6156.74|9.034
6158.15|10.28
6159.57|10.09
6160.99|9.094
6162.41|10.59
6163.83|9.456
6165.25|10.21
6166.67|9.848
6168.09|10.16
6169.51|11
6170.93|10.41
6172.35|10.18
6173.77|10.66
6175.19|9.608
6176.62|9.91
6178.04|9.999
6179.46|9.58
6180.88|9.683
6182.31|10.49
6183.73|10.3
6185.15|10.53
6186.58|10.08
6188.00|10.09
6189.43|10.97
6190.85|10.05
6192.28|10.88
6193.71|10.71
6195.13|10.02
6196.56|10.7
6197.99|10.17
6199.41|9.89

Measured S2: 0.11 mag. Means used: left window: 9.18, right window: 9.28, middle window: 8.32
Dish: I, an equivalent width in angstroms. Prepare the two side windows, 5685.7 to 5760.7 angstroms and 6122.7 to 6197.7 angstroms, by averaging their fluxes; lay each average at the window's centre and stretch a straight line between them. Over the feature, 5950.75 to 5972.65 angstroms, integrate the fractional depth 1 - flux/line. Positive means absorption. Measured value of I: 2.0 angstroms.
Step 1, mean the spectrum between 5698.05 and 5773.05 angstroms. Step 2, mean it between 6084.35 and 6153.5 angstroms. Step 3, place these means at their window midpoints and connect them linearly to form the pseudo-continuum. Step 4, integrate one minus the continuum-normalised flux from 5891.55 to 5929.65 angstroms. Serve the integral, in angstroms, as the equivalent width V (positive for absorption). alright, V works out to 3.0 angstroms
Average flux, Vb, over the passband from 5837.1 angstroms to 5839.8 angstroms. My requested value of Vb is 8.46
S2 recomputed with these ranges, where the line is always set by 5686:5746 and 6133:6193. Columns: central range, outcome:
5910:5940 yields 0.10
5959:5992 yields 0.15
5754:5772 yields -0.06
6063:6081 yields 0.13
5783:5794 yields 0.01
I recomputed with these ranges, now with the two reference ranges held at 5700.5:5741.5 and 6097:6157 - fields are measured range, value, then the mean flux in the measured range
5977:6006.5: 3.51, 8.09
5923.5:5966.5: 3.05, 8.53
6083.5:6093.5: 0.34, 8.9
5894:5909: 0.60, 8.8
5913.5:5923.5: 0.95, 8.3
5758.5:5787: -0.65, 9.35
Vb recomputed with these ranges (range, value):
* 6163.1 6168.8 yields 9.92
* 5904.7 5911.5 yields 8.46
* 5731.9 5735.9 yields 8.75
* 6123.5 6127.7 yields 9.45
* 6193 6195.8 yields 10.4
